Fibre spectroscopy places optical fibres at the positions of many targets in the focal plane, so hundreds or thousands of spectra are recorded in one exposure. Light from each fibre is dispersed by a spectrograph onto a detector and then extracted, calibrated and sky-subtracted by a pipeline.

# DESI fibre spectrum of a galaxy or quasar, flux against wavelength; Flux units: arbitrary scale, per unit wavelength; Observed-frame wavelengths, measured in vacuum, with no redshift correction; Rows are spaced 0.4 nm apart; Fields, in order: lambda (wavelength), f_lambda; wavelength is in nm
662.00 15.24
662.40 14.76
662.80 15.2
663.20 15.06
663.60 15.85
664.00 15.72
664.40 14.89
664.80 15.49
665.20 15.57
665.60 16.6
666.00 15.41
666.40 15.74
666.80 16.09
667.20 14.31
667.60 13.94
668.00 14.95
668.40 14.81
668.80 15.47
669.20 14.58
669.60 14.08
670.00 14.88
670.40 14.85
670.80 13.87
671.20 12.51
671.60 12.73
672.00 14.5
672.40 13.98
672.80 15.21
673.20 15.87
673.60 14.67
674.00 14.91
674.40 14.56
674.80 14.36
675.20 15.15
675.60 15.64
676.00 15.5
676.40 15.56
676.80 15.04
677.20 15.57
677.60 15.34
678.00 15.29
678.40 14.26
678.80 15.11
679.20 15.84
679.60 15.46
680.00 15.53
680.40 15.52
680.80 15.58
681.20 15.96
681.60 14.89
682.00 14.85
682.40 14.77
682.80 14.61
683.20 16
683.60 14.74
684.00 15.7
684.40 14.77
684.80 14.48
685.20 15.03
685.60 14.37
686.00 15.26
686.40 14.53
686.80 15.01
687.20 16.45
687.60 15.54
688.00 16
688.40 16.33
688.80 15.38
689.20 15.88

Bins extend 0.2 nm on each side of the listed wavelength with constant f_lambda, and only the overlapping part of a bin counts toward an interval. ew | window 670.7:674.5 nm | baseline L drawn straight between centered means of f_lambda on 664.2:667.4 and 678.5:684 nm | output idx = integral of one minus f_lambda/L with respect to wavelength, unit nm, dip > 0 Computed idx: 0.279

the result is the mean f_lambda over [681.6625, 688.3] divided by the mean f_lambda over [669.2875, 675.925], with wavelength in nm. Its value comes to 1.04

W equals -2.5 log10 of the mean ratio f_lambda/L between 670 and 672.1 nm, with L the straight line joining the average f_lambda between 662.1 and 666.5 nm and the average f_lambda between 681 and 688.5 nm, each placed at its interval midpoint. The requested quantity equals 0.12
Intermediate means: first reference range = 15.5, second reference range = 15.2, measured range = 13.8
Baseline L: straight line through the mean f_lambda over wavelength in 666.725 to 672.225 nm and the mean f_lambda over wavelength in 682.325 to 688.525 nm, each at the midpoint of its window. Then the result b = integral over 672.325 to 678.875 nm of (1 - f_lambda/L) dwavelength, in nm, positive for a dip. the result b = -0.17 nm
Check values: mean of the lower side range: 14.4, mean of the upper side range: 15.2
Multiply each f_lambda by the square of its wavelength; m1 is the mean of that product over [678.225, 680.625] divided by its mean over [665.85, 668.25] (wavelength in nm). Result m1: 1.05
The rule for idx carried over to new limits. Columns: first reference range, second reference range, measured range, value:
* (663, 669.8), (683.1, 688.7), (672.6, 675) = 0.05 nm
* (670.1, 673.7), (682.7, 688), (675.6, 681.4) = -0.28 nm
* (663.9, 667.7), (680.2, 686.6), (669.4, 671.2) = 0.13 nm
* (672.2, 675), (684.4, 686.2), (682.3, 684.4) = -0.05 nm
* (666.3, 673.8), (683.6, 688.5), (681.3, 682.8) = 0.02 nm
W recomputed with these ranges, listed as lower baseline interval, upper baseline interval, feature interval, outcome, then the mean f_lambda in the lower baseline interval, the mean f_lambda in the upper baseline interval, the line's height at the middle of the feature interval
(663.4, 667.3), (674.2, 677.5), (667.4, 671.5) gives 0.08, 15.6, 15.2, 15.4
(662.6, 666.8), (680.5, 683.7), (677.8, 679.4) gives 0.01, 15.6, 15.2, 15.3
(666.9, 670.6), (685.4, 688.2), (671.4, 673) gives 0.05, 14.7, 15.3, 14.8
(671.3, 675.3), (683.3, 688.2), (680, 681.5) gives -0.05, 14.5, 15.2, 14.9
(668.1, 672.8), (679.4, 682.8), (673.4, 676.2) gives -0.02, 14.3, 15.3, 14.7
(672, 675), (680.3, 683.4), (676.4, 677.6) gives -0.03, 14.8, 15.3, 15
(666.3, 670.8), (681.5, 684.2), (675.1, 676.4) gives -0.04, 14.8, 15.1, 15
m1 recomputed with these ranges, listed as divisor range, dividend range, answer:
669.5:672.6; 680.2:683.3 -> 1.13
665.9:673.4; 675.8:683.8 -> 1.08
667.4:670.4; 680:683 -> 1.07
